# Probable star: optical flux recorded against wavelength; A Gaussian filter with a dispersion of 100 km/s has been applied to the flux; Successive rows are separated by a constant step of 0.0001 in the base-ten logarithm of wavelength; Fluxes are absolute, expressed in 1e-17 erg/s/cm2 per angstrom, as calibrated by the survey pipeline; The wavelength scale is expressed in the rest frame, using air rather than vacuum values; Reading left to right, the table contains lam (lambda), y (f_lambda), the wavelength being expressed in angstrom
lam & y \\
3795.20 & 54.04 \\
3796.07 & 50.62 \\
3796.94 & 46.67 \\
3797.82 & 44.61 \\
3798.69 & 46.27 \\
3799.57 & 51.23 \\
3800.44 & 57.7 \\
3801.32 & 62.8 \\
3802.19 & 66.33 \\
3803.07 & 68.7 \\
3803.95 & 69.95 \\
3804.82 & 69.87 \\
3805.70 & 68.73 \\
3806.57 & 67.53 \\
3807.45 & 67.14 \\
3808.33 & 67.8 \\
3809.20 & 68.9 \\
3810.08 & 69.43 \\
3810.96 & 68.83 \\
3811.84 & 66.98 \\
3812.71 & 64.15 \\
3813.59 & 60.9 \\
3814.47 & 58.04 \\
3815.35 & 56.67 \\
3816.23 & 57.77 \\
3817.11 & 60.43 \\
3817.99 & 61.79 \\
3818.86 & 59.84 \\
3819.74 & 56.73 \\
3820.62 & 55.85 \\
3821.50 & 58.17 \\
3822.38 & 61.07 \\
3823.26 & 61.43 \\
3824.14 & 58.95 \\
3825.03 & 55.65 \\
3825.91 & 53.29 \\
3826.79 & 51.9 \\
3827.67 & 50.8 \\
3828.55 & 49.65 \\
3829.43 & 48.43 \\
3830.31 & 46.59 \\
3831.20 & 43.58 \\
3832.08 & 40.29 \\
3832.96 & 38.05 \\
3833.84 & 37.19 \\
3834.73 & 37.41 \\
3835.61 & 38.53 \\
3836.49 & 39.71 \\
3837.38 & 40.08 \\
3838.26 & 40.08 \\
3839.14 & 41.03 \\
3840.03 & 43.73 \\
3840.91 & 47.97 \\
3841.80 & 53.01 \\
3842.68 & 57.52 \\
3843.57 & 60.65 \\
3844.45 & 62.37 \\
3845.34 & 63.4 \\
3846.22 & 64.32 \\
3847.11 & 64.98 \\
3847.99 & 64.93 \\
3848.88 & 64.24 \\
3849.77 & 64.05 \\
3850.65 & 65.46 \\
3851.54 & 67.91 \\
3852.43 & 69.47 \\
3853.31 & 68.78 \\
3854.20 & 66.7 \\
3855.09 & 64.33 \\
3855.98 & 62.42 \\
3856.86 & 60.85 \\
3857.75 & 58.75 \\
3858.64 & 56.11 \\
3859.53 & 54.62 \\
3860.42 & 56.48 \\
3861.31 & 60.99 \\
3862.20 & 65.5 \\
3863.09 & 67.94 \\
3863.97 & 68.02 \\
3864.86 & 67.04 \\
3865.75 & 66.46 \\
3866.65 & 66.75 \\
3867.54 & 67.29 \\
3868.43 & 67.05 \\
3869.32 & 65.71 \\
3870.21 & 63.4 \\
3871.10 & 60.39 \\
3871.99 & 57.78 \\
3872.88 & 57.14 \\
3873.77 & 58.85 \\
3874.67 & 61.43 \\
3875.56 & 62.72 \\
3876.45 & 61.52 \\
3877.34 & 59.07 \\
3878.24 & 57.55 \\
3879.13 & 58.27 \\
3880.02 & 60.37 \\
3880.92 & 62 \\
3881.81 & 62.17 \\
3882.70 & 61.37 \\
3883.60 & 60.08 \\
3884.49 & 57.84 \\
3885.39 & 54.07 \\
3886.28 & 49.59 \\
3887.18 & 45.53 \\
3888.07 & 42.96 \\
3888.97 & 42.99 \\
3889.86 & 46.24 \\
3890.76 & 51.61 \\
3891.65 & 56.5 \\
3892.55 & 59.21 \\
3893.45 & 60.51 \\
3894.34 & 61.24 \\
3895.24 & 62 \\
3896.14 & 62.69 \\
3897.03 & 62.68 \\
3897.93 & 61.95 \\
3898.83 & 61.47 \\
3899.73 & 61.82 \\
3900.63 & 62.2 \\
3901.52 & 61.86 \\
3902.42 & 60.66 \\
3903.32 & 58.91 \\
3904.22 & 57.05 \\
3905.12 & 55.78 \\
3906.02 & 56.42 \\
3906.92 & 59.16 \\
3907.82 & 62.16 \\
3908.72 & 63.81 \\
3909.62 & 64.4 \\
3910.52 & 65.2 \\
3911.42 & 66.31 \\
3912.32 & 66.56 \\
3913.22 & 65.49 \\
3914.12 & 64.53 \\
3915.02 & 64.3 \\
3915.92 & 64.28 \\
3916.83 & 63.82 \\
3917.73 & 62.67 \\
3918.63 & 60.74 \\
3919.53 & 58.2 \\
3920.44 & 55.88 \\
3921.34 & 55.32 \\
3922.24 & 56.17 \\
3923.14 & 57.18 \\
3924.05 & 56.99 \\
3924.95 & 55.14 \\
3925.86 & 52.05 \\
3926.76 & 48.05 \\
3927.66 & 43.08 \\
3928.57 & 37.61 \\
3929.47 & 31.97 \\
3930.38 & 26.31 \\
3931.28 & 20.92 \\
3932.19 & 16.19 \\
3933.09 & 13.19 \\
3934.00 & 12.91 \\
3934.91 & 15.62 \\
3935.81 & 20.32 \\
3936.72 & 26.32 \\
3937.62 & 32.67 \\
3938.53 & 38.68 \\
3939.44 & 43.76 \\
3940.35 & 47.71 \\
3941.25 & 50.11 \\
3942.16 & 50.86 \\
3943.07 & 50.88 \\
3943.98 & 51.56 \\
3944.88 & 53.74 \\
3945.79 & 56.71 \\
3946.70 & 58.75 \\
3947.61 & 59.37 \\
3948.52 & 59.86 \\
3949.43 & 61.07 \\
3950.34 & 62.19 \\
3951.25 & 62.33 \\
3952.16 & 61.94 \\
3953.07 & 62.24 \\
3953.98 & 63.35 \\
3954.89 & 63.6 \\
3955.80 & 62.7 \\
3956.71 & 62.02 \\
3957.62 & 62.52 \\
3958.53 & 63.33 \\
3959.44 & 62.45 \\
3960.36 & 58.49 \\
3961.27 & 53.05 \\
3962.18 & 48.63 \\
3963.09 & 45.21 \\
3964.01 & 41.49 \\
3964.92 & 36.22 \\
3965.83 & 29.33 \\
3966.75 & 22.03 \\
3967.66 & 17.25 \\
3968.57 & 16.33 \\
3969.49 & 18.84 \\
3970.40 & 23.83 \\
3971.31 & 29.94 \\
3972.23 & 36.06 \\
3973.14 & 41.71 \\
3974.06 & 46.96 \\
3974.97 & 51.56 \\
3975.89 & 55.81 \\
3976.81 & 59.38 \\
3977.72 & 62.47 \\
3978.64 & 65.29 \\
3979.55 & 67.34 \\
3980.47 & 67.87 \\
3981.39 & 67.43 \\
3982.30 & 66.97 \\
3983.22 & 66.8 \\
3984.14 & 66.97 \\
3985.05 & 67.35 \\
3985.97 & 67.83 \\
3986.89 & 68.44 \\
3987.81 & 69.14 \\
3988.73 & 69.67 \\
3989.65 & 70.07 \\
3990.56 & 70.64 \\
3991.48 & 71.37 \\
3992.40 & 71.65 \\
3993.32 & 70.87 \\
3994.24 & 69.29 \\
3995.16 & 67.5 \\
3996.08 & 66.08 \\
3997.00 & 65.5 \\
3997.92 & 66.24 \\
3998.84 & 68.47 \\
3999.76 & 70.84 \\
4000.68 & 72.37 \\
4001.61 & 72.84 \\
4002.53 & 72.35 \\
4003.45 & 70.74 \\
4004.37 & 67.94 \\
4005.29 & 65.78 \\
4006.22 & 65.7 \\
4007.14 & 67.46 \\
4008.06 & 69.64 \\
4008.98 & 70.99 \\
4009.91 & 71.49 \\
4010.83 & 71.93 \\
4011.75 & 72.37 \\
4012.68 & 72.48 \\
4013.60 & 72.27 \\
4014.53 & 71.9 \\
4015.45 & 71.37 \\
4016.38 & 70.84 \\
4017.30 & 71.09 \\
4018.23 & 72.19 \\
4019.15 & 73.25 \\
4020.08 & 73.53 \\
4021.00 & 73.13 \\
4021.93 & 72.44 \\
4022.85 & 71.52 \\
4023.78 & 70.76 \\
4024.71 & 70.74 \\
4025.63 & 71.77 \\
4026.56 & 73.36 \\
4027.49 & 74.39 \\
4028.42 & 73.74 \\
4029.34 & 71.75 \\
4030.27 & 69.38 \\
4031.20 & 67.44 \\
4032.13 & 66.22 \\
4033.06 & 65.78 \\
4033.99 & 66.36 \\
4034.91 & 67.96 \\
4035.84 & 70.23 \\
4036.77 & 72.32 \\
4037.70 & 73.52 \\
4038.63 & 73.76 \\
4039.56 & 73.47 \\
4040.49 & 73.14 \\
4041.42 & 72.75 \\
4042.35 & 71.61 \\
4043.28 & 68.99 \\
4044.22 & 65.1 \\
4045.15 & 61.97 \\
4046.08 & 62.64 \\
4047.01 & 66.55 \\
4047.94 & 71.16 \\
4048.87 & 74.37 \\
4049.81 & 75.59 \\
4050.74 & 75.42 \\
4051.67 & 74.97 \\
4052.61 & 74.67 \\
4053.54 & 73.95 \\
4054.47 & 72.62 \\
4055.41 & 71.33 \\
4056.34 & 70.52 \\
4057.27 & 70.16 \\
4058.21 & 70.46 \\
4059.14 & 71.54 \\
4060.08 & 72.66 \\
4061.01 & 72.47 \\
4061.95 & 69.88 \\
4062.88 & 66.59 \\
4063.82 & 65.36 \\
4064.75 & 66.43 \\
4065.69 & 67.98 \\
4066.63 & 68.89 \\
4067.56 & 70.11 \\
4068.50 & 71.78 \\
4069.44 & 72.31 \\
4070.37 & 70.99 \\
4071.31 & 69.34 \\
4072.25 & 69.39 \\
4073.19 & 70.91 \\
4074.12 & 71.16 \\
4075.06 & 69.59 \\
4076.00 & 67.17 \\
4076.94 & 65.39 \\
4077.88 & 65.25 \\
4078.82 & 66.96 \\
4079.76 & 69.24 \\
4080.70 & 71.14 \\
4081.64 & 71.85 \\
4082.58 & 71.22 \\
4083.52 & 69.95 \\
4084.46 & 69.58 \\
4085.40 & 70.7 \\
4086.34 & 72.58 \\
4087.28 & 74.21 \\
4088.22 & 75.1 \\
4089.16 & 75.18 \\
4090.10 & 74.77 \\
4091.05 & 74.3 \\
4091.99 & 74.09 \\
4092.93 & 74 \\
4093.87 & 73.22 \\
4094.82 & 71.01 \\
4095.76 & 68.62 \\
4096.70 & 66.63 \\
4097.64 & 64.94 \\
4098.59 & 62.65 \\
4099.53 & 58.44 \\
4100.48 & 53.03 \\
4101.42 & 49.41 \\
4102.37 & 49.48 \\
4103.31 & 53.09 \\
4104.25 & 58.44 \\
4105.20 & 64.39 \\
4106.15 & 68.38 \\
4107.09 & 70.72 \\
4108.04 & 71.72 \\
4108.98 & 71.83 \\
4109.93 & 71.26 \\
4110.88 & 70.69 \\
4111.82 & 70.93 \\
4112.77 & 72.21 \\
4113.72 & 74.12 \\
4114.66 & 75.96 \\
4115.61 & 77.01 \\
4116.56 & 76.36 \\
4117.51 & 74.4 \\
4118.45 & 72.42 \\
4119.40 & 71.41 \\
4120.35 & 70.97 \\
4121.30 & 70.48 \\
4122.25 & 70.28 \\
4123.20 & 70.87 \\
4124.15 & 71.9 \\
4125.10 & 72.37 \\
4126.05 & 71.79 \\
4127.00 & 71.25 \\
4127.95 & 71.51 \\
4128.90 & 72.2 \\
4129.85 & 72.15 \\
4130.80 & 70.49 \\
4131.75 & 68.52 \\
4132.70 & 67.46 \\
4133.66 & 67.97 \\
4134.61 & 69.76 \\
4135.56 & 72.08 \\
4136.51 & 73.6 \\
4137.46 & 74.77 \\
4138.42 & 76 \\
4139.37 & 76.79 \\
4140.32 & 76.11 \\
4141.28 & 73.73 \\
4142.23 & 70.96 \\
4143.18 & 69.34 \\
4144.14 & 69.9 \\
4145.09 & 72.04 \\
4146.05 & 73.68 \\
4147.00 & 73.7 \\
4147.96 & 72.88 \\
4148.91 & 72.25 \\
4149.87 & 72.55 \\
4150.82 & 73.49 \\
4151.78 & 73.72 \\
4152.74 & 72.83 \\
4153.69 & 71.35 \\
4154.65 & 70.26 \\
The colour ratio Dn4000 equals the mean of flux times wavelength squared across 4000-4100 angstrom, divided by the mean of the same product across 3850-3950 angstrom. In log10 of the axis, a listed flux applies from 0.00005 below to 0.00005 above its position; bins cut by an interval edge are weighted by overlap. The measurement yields 1.4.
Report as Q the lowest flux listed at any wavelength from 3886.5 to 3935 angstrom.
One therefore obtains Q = 12.91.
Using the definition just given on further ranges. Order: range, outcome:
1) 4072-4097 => 65.25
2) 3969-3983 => 18.84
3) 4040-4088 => 61.97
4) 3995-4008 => 65.5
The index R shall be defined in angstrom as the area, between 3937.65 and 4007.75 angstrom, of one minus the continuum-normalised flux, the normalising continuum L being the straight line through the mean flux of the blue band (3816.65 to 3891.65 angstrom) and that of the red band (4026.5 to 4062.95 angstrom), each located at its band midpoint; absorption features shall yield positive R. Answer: 8.9 angstrom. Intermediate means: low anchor 56.8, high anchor 70.8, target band 57.3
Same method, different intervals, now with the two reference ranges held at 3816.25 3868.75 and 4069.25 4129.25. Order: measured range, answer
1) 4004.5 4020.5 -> -1.4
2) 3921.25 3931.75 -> 2.8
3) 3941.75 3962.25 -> 1.0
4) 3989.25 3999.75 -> -0.8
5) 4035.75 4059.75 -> -1.6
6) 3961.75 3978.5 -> 6.5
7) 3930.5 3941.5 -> 6.0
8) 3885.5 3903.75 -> 0.8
